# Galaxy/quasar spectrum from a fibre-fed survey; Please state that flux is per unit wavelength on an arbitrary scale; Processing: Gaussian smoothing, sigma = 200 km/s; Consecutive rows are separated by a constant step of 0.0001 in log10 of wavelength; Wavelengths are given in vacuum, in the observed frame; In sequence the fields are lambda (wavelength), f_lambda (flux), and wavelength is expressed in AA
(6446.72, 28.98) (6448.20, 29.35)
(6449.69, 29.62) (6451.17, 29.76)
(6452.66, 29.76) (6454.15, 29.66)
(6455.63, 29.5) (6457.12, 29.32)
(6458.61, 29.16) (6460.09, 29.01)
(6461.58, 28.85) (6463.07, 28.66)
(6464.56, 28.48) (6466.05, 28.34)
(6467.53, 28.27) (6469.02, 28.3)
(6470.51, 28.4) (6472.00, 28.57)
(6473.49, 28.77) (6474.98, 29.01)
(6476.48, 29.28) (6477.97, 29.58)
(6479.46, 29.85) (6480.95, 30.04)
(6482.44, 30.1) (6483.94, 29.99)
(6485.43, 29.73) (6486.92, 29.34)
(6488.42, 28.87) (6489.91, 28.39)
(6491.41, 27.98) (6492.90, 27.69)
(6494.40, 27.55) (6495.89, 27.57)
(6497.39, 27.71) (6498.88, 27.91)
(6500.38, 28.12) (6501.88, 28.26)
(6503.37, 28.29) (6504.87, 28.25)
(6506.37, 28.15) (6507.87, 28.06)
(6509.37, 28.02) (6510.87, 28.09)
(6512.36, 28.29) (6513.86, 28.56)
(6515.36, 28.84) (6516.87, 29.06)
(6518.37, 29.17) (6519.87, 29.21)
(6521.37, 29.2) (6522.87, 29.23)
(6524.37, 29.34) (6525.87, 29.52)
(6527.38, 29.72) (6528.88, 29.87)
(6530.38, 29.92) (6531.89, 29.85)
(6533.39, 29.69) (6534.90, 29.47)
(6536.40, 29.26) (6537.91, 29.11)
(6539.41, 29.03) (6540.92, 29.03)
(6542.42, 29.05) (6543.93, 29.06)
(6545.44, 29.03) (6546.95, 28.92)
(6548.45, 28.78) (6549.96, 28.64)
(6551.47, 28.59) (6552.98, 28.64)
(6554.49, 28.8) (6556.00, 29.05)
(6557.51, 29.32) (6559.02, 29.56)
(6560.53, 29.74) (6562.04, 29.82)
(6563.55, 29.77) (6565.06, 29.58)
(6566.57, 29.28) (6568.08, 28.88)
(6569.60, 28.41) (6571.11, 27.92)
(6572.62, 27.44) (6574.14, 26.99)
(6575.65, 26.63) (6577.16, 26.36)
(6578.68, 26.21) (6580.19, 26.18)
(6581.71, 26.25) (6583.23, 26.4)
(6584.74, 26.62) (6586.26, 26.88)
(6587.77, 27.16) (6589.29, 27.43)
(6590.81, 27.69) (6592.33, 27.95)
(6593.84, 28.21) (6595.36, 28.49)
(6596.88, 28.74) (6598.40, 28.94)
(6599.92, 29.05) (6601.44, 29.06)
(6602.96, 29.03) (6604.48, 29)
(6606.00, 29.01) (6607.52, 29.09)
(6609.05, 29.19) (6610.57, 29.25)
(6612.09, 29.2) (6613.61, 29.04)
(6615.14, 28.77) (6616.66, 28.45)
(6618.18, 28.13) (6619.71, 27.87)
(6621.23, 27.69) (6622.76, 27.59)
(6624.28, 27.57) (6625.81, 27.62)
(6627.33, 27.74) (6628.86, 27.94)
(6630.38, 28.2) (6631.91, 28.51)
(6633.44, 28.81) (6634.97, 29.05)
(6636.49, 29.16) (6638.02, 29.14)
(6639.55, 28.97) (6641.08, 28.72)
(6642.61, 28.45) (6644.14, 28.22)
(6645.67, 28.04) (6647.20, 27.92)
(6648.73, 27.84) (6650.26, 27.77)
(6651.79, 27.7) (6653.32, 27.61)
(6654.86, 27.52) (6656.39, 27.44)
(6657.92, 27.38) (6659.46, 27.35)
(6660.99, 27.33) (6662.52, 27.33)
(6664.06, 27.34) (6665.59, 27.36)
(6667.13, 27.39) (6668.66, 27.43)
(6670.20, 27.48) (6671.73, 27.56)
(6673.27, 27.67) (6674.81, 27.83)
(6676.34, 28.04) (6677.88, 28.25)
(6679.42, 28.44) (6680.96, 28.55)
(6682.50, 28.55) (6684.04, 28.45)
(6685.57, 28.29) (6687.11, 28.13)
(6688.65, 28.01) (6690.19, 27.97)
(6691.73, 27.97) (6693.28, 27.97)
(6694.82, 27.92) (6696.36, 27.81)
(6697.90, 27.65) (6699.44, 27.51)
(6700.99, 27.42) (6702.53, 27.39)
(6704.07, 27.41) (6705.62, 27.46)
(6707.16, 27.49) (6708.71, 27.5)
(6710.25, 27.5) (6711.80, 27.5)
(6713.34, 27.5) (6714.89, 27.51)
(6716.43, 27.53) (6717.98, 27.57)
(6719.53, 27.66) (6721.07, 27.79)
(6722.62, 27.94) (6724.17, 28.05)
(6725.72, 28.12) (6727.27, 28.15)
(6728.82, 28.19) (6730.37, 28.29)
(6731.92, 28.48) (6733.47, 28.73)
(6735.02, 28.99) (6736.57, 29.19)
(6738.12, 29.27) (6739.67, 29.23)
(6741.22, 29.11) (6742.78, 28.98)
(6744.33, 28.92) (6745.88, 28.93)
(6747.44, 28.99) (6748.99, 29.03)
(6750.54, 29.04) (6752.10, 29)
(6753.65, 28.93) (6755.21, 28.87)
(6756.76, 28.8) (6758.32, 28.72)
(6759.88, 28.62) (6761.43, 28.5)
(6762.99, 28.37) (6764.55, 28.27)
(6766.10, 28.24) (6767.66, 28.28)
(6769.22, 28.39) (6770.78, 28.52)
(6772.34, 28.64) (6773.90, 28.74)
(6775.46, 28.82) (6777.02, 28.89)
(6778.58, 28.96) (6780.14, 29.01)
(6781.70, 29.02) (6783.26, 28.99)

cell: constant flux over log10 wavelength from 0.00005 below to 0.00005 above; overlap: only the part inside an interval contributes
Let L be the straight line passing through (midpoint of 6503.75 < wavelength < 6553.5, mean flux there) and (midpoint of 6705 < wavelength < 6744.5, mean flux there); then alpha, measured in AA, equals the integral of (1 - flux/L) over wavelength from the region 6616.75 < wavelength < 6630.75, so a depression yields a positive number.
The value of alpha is 0.4 AA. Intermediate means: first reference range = 29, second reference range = 28.2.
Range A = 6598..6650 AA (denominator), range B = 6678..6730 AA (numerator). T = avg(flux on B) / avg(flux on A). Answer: 0.98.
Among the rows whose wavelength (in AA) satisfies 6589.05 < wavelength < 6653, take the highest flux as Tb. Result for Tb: 29.25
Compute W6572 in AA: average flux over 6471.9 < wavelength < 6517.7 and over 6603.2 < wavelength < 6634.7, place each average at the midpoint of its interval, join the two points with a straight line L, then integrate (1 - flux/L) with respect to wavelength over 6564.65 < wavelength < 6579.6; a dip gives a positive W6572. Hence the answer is 0.4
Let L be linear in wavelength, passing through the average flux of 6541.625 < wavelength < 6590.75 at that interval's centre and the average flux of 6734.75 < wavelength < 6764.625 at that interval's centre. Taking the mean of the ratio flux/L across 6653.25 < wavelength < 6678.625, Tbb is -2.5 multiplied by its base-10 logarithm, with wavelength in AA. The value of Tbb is 0.04 mag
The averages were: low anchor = 28.2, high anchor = 28.9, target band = 27.5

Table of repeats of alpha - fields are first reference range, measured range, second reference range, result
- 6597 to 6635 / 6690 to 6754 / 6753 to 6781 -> 1.0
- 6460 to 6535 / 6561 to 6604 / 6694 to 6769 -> 1.0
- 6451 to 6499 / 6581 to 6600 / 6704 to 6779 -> 0.7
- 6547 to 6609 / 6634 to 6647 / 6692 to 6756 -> -0.2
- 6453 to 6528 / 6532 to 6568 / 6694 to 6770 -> -0.7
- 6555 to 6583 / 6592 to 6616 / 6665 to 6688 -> -0.7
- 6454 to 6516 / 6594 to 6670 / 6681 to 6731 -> -0.4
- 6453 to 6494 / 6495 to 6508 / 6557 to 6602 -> 0.3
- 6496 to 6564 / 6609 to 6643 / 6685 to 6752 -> 0.1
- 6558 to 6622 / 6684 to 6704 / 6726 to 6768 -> 0.5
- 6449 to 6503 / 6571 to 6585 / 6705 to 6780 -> 1.0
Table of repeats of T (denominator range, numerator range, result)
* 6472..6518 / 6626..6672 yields 0.98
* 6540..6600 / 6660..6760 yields 1.00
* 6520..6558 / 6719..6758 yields 0.98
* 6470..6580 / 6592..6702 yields 0.98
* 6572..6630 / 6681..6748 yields 1.01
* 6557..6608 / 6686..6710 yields 0.98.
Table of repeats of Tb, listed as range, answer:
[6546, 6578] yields 29.82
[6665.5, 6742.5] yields 29.27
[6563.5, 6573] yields 29.77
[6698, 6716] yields 27.51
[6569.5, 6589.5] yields 28.41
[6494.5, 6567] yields 29.92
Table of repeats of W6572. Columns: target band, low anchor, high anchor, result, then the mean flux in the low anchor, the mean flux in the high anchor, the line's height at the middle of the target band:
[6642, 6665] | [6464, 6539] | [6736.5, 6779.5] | 0.91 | 28.9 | 28.8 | 28.8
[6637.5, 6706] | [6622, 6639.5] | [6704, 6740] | 0.83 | 28.3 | 28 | 28.2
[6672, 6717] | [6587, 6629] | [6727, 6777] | 1.21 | 28.4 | 28.7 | 28.6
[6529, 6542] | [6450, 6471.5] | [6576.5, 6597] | -0.72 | 29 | 27.1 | 27.9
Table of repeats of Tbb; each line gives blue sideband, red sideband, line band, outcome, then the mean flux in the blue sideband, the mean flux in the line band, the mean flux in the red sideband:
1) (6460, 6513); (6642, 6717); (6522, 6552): -0.03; 28.6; 29.3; 27.7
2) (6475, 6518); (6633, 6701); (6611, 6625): 0.00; 28.6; 28.3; 28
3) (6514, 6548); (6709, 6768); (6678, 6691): 0.01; 29.3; 28.3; 28.4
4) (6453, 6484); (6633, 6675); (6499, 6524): 0.01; 29.1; 28.5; 27.9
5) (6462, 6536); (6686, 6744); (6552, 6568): -0.03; 28.8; 29.3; 28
